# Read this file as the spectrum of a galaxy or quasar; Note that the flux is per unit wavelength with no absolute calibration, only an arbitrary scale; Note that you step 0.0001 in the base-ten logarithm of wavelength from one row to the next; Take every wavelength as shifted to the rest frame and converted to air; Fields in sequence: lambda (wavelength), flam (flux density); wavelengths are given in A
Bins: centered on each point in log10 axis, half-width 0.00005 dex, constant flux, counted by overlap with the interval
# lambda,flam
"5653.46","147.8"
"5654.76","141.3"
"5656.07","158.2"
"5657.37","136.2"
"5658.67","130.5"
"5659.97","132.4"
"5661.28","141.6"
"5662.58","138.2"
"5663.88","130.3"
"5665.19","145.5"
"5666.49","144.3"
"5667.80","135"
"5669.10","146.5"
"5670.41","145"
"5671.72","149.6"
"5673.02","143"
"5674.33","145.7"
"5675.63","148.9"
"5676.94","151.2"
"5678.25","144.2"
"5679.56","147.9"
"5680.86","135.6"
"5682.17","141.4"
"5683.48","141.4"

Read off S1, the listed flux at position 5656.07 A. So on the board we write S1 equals 158.2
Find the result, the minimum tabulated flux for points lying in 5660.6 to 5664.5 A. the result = 130.3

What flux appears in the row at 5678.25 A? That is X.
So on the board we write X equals 144.2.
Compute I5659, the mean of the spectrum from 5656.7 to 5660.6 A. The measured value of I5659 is 133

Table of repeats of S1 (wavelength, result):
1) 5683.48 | 141.4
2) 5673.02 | 143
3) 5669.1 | 146.5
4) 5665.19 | 145.5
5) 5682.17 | 141.4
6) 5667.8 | 135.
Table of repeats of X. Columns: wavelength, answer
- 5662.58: 138.2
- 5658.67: 130.5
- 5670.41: 145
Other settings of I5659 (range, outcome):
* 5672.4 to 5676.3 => 146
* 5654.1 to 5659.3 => 142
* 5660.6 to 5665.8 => 139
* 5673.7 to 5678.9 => 148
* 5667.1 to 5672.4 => 144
